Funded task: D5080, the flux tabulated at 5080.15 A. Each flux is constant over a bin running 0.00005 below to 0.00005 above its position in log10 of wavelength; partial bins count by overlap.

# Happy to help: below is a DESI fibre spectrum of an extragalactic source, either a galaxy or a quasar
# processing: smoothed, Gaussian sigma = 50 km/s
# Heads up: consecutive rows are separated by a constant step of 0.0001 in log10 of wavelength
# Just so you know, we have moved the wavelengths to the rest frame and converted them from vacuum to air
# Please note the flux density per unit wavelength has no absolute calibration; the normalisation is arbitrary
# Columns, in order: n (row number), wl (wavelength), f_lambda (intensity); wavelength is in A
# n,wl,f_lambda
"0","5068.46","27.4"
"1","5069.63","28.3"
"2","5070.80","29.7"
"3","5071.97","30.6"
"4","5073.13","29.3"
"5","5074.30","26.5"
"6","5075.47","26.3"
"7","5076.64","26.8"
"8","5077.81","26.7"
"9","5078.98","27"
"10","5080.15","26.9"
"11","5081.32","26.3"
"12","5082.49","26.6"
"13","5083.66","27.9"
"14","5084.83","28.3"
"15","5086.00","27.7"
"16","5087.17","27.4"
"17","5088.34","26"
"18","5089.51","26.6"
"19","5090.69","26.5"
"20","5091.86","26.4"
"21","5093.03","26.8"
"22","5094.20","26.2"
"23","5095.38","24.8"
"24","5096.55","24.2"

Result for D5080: 26.9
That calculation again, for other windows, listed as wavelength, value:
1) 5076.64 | 26.8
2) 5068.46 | 27.4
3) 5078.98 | 27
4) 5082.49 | 26.6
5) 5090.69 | 26.5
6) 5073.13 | 29.3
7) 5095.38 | 24.8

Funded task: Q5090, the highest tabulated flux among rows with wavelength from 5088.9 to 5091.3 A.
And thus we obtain 26.6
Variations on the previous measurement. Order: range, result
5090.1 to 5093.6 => 26.8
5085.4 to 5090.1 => 27.7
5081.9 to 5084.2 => 27.9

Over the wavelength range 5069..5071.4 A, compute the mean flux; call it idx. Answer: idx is 28.9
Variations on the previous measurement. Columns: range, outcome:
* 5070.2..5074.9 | 29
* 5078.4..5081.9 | 26.7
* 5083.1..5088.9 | 27.5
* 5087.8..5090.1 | 26.3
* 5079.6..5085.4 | 27.2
